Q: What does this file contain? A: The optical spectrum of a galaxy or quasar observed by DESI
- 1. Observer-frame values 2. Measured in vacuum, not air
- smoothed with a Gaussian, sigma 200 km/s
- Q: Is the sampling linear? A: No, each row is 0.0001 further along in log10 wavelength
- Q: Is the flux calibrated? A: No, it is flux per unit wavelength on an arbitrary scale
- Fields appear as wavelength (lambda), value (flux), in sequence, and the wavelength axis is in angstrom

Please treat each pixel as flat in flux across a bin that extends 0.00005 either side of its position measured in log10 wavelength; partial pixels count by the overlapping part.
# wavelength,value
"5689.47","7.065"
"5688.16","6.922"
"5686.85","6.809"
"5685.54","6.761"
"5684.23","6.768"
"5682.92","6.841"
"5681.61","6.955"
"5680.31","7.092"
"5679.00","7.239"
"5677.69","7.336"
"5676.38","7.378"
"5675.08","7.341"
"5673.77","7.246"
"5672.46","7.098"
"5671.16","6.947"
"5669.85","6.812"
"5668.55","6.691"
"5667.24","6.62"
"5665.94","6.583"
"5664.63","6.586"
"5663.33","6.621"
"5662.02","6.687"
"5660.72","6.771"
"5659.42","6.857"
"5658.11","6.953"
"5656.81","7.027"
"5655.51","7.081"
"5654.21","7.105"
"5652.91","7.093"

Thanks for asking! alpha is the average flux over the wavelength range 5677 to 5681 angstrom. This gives 7.22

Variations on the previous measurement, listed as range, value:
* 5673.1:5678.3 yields 7.32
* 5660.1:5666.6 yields 6.65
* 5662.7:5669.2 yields 6.62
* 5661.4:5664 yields 6.65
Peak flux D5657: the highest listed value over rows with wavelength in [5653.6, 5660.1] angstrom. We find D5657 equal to 7.105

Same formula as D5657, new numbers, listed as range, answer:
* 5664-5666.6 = 6.586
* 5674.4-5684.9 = 7.378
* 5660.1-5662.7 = 6.771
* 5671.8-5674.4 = 7.246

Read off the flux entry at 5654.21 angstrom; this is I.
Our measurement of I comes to 7.105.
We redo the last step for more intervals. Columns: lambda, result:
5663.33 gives 6.621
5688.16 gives 6.922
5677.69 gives 7.336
